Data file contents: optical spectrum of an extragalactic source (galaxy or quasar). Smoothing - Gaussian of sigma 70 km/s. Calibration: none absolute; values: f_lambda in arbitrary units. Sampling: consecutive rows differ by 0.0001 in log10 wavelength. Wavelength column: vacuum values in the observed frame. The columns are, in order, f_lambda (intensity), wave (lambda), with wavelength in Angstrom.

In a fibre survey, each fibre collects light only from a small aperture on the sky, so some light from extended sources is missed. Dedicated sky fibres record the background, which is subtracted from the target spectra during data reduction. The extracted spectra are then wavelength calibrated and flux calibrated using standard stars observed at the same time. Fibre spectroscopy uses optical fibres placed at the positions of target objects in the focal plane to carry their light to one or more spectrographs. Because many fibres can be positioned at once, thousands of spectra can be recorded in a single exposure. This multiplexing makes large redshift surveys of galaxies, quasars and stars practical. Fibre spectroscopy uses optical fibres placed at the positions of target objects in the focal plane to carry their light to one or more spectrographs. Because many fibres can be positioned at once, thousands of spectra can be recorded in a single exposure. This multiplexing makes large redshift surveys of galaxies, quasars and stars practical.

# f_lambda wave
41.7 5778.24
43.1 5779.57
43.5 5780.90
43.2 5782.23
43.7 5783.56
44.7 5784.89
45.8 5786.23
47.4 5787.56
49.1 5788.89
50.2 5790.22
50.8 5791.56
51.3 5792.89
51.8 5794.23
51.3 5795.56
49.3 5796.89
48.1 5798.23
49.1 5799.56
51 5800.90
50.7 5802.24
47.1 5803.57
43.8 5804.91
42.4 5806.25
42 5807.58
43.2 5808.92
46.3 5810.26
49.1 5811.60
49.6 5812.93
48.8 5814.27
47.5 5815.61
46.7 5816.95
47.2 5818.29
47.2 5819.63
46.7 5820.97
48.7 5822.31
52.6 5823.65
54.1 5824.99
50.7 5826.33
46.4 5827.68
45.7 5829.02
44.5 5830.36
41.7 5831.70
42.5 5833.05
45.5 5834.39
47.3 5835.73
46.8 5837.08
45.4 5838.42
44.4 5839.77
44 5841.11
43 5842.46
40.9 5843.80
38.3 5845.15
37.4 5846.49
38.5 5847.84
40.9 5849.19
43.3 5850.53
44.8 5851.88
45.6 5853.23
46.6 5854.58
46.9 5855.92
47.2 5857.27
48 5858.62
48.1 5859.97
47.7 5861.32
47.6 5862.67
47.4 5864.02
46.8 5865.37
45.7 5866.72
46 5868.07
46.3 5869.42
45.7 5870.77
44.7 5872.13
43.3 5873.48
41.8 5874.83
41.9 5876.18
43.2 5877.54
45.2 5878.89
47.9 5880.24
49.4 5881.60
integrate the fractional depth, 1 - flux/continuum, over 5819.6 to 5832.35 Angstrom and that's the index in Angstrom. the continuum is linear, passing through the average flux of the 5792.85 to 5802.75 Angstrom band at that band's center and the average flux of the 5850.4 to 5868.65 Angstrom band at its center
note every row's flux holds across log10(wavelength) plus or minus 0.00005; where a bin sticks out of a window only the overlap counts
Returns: 0.2 Angstrom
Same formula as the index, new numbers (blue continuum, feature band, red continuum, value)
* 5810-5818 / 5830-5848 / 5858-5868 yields 1.77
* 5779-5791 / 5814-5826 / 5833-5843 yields -0.96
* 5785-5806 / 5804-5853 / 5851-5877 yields 2.27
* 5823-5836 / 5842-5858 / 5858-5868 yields 1.49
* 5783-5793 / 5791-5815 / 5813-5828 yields 0.08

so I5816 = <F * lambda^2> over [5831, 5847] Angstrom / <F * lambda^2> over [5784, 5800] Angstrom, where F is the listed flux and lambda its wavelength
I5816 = 0.9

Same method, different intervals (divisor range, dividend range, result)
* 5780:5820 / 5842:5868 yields 0.96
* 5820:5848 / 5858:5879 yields 1.02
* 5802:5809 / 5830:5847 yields 0.98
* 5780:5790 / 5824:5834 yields 1.04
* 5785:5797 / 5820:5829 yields 1.01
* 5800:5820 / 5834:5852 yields 0.92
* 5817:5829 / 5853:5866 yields 0.98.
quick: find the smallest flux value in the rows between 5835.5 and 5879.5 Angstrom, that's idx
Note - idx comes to 37.4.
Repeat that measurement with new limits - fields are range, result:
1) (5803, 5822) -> 42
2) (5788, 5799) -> 48.1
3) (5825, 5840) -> 41.7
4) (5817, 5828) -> 46.4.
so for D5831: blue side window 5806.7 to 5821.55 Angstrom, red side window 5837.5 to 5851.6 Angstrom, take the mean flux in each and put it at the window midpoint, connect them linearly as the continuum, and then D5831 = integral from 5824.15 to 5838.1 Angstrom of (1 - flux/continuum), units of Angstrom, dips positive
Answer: -0.8 Angstrom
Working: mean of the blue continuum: 46.7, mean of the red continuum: 41.8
